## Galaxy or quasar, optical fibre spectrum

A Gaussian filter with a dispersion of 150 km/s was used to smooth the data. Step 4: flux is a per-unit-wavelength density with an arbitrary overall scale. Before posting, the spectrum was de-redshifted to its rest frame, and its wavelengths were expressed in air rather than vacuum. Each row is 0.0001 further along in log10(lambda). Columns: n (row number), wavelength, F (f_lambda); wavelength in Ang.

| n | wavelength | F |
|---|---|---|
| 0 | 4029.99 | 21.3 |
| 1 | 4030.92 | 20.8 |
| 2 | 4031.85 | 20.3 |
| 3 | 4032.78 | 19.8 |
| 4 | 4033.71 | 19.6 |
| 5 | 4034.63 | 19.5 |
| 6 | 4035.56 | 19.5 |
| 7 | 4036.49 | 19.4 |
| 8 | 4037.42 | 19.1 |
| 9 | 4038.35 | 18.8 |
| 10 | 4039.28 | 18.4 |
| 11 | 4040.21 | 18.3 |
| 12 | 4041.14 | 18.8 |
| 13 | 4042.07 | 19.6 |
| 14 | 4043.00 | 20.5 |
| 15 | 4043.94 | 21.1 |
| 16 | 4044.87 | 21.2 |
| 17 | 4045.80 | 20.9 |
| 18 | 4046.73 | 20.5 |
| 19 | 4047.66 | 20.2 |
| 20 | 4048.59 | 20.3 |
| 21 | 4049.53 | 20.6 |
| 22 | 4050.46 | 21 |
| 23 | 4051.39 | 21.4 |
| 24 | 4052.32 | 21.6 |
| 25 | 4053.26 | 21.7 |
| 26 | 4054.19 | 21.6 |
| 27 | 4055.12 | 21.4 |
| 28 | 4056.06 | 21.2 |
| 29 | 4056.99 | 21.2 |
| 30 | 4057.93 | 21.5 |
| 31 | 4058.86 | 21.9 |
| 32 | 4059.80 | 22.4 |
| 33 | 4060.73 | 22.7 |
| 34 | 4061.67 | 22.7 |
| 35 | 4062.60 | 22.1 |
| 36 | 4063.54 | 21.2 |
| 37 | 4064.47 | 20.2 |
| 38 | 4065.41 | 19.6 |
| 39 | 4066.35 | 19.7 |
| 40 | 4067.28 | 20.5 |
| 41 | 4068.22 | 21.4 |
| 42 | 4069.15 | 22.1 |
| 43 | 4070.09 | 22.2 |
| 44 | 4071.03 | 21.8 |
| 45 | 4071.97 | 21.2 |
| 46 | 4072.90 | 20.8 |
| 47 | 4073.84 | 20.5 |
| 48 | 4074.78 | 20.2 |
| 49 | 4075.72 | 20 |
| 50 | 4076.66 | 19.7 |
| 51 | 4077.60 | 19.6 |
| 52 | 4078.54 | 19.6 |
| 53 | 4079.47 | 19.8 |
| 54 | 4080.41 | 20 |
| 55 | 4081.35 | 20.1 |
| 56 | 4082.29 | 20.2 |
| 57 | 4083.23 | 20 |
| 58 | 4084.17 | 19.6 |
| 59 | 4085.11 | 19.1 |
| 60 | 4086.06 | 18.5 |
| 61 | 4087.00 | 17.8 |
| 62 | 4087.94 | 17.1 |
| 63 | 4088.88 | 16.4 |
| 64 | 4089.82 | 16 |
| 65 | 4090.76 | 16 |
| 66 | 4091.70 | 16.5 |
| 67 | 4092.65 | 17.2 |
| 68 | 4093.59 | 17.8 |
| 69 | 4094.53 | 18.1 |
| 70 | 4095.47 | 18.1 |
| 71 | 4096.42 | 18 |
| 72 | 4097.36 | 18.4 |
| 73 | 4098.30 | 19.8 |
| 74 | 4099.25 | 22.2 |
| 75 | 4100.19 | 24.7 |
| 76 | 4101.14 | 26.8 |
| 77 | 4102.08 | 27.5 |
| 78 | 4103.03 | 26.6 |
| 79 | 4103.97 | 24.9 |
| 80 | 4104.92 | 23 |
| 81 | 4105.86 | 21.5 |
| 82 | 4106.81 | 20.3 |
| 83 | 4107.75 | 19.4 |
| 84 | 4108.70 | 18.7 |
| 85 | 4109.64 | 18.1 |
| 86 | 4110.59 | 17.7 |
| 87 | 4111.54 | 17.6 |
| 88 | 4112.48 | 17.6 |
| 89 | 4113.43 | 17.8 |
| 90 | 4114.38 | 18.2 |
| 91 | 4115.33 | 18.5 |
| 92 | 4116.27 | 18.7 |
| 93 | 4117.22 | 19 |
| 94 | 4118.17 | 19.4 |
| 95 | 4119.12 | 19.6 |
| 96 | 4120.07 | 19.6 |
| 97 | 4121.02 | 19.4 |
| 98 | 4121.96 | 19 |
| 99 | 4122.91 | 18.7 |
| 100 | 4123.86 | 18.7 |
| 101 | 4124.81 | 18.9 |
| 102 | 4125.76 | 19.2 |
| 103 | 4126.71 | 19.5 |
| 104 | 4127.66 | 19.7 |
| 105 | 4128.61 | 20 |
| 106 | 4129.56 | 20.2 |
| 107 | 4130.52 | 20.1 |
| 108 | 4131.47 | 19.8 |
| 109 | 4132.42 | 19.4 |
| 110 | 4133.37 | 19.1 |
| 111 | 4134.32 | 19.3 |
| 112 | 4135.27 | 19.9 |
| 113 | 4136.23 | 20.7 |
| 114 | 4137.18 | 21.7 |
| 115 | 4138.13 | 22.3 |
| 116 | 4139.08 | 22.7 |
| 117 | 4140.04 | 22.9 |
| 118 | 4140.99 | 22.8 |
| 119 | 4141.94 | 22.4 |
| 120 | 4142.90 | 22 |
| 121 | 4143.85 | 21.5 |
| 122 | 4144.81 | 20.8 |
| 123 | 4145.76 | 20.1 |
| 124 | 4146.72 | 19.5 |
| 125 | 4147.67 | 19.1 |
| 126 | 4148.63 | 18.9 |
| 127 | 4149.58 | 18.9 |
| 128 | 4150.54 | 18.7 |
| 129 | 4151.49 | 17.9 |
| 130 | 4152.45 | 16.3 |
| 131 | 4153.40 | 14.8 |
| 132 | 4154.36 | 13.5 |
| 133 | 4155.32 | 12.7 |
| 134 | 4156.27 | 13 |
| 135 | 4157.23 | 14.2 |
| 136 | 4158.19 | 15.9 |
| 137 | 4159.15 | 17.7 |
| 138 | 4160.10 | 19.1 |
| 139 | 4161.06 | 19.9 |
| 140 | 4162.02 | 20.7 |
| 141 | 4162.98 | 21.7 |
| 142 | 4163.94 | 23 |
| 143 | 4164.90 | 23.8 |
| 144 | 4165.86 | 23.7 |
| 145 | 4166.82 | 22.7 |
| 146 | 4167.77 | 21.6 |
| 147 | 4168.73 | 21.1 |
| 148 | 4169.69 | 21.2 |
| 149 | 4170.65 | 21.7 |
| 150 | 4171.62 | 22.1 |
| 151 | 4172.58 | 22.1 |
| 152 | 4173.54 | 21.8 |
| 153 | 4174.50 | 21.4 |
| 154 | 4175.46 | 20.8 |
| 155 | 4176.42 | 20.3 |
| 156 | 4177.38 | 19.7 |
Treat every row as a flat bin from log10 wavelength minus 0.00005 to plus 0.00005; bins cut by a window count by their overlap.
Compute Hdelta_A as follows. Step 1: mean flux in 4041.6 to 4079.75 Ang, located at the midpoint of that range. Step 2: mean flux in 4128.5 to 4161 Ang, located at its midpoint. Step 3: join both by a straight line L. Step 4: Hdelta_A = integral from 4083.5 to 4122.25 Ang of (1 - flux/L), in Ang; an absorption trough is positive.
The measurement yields 0.9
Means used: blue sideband 21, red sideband 19.1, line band 19.5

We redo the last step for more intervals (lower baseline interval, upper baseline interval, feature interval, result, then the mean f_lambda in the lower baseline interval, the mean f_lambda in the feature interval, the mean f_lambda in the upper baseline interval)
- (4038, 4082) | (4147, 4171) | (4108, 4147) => -0.7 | 20.7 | 19.8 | 18.9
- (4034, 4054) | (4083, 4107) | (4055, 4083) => -1.1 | 20.1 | 20.9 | 20.1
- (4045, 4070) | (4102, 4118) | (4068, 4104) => 0.9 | 21.2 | 20.1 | 20.1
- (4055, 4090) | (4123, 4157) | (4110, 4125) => 0.8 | 20.3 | 18.6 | 19.3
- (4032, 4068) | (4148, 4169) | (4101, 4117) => -0.9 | 20.6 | 20.6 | 18.6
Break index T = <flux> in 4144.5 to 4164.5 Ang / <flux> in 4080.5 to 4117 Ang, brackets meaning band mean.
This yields 0.91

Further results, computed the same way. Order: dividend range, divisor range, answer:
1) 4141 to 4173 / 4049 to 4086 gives 0.94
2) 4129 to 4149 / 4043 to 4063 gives 0.97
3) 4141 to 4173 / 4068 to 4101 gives 1.00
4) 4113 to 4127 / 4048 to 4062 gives 0.88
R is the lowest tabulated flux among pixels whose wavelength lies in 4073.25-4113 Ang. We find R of 16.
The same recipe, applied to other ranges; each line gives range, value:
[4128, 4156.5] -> 12.7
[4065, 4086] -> 19.1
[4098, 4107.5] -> 19.8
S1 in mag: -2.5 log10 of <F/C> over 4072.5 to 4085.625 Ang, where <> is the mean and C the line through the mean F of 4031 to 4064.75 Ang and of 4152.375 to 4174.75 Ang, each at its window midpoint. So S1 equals 0.02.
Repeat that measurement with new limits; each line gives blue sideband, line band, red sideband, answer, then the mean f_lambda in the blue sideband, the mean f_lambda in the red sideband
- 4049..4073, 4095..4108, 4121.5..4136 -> -0.11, 21.4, 19.4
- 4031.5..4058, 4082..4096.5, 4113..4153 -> 0.12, 20.3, 19.8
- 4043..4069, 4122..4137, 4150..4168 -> -0.02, 21.2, 18.4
